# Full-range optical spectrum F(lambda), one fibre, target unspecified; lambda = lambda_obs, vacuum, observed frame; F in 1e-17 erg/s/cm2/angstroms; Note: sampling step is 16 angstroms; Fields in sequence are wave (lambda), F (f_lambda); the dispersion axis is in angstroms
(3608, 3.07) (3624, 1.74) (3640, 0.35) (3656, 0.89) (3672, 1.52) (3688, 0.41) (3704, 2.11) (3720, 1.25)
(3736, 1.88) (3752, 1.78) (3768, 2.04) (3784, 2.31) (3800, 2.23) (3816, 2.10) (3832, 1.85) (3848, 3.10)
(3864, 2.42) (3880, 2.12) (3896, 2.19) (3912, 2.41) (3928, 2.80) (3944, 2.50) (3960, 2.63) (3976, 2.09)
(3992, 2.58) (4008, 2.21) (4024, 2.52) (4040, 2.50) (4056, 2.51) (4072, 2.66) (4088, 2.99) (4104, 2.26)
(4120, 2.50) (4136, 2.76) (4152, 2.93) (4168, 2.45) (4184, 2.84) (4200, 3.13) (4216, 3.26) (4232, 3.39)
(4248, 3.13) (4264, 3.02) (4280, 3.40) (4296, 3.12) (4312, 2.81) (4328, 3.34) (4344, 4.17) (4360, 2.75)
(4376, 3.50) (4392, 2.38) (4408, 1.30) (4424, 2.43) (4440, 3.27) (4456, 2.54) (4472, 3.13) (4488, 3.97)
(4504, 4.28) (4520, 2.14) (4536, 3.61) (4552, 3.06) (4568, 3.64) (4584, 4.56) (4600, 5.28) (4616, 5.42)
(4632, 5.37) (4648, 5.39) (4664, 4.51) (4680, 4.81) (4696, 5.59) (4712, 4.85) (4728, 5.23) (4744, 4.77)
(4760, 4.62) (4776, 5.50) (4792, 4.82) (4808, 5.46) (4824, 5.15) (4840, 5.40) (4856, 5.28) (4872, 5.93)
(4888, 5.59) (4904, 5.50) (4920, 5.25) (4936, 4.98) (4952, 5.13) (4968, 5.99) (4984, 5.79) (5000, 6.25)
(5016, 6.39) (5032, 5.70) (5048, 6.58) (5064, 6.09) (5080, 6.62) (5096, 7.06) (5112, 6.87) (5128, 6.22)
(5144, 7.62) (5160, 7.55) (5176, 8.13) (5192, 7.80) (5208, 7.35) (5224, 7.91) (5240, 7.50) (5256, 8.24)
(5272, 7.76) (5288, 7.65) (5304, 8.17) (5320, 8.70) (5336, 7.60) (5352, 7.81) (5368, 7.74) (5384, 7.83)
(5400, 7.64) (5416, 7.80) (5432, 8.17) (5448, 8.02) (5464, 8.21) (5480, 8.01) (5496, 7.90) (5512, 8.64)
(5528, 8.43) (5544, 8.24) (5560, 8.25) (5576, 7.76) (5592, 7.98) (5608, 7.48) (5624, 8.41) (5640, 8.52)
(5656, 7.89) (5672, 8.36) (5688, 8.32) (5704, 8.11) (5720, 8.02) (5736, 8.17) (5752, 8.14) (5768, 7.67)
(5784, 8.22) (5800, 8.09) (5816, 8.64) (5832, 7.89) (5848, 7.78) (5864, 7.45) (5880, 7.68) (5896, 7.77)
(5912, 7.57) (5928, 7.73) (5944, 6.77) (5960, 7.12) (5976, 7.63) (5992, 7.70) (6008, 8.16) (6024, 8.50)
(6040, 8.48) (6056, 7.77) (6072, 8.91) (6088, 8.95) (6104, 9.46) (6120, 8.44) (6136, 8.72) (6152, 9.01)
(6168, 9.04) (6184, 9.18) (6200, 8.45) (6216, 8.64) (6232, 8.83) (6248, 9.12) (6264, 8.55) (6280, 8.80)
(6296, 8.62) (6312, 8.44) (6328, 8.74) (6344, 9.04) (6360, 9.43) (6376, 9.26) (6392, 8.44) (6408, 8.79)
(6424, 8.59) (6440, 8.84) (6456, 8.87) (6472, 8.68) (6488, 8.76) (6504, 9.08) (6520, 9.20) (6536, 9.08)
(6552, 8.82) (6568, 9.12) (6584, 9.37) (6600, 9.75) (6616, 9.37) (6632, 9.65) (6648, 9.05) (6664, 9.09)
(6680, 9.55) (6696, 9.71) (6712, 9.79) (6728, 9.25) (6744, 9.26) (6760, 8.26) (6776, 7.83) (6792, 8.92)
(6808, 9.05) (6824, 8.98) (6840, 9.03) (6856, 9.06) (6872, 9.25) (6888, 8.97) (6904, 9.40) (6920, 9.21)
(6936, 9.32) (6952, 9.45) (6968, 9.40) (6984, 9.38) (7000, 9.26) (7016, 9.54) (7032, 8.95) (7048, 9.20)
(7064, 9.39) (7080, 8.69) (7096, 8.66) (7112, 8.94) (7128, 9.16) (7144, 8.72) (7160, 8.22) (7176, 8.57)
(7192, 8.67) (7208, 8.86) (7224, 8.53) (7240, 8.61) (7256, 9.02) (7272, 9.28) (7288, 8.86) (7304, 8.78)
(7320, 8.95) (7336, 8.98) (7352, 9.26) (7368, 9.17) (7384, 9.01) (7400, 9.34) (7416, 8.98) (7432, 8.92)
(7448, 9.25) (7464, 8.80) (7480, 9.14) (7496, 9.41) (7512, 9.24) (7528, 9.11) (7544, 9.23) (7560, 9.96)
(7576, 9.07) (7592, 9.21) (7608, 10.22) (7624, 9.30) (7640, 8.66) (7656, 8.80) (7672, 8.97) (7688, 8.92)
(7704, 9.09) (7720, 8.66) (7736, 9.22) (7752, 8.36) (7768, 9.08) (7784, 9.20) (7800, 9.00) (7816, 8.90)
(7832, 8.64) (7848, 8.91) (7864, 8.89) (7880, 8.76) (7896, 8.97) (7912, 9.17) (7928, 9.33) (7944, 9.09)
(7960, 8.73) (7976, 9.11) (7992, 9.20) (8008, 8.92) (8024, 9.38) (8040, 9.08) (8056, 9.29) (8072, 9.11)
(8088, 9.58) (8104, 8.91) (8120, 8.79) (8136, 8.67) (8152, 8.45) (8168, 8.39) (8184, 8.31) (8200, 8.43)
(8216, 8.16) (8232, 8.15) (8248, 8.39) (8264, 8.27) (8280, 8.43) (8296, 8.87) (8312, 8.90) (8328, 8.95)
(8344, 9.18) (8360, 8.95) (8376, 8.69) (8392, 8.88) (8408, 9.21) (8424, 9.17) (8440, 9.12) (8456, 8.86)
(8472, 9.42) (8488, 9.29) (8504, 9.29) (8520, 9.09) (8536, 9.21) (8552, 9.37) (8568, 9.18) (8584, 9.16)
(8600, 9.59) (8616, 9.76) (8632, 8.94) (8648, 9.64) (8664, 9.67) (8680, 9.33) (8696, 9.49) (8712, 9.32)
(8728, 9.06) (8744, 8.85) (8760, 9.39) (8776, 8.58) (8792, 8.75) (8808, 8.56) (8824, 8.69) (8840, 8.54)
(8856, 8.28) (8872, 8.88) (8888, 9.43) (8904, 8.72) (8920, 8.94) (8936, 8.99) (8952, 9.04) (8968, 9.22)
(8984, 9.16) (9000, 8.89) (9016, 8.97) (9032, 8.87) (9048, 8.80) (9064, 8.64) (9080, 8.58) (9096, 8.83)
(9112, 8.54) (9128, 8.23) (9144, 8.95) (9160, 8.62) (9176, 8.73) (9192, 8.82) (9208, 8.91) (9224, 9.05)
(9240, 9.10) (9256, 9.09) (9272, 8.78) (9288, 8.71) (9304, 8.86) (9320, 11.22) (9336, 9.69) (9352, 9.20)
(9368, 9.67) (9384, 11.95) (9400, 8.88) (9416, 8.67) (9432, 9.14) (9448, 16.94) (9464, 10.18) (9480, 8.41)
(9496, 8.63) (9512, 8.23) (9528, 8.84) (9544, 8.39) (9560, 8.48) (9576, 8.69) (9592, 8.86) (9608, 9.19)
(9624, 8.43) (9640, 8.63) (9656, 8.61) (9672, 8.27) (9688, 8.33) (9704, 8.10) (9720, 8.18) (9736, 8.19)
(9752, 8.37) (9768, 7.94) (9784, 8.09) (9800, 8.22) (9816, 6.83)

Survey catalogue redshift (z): 0.15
